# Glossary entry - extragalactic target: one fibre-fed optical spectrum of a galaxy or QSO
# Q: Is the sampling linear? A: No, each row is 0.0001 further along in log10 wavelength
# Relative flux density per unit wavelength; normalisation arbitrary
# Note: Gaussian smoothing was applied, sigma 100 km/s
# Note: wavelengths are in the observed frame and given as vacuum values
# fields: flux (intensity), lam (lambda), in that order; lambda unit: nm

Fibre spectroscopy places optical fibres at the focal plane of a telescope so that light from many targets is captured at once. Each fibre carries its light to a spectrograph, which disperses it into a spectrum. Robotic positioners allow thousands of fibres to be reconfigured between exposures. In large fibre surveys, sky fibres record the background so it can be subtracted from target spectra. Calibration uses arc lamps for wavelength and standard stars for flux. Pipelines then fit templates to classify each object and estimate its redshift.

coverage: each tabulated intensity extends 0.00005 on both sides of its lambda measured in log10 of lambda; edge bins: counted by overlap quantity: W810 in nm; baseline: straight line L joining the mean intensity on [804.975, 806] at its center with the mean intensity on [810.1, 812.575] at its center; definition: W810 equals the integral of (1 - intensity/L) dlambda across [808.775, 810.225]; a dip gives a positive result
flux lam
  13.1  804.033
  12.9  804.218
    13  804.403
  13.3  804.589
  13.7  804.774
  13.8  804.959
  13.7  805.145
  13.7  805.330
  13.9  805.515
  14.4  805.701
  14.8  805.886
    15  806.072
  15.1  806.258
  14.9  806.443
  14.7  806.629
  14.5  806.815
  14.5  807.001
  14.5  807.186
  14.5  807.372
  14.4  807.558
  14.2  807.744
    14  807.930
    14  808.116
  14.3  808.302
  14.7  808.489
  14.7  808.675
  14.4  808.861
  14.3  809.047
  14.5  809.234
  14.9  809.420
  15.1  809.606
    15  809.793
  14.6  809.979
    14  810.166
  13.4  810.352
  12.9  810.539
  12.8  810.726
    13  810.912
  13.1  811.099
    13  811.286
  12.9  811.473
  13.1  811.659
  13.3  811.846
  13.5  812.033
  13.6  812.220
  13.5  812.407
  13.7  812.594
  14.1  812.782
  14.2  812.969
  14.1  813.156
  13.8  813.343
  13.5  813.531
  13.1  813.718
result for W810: -0.118 nm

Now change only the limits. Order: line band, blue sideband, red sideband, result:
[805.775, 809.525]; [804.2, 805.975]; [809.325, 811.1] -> -0.191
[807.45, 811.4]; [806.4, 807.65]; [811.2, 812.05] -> -0.068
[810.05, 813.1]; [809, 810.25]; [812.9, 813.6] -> 0.179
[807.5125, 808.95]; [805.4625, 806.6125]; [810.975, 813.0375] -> -0.010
